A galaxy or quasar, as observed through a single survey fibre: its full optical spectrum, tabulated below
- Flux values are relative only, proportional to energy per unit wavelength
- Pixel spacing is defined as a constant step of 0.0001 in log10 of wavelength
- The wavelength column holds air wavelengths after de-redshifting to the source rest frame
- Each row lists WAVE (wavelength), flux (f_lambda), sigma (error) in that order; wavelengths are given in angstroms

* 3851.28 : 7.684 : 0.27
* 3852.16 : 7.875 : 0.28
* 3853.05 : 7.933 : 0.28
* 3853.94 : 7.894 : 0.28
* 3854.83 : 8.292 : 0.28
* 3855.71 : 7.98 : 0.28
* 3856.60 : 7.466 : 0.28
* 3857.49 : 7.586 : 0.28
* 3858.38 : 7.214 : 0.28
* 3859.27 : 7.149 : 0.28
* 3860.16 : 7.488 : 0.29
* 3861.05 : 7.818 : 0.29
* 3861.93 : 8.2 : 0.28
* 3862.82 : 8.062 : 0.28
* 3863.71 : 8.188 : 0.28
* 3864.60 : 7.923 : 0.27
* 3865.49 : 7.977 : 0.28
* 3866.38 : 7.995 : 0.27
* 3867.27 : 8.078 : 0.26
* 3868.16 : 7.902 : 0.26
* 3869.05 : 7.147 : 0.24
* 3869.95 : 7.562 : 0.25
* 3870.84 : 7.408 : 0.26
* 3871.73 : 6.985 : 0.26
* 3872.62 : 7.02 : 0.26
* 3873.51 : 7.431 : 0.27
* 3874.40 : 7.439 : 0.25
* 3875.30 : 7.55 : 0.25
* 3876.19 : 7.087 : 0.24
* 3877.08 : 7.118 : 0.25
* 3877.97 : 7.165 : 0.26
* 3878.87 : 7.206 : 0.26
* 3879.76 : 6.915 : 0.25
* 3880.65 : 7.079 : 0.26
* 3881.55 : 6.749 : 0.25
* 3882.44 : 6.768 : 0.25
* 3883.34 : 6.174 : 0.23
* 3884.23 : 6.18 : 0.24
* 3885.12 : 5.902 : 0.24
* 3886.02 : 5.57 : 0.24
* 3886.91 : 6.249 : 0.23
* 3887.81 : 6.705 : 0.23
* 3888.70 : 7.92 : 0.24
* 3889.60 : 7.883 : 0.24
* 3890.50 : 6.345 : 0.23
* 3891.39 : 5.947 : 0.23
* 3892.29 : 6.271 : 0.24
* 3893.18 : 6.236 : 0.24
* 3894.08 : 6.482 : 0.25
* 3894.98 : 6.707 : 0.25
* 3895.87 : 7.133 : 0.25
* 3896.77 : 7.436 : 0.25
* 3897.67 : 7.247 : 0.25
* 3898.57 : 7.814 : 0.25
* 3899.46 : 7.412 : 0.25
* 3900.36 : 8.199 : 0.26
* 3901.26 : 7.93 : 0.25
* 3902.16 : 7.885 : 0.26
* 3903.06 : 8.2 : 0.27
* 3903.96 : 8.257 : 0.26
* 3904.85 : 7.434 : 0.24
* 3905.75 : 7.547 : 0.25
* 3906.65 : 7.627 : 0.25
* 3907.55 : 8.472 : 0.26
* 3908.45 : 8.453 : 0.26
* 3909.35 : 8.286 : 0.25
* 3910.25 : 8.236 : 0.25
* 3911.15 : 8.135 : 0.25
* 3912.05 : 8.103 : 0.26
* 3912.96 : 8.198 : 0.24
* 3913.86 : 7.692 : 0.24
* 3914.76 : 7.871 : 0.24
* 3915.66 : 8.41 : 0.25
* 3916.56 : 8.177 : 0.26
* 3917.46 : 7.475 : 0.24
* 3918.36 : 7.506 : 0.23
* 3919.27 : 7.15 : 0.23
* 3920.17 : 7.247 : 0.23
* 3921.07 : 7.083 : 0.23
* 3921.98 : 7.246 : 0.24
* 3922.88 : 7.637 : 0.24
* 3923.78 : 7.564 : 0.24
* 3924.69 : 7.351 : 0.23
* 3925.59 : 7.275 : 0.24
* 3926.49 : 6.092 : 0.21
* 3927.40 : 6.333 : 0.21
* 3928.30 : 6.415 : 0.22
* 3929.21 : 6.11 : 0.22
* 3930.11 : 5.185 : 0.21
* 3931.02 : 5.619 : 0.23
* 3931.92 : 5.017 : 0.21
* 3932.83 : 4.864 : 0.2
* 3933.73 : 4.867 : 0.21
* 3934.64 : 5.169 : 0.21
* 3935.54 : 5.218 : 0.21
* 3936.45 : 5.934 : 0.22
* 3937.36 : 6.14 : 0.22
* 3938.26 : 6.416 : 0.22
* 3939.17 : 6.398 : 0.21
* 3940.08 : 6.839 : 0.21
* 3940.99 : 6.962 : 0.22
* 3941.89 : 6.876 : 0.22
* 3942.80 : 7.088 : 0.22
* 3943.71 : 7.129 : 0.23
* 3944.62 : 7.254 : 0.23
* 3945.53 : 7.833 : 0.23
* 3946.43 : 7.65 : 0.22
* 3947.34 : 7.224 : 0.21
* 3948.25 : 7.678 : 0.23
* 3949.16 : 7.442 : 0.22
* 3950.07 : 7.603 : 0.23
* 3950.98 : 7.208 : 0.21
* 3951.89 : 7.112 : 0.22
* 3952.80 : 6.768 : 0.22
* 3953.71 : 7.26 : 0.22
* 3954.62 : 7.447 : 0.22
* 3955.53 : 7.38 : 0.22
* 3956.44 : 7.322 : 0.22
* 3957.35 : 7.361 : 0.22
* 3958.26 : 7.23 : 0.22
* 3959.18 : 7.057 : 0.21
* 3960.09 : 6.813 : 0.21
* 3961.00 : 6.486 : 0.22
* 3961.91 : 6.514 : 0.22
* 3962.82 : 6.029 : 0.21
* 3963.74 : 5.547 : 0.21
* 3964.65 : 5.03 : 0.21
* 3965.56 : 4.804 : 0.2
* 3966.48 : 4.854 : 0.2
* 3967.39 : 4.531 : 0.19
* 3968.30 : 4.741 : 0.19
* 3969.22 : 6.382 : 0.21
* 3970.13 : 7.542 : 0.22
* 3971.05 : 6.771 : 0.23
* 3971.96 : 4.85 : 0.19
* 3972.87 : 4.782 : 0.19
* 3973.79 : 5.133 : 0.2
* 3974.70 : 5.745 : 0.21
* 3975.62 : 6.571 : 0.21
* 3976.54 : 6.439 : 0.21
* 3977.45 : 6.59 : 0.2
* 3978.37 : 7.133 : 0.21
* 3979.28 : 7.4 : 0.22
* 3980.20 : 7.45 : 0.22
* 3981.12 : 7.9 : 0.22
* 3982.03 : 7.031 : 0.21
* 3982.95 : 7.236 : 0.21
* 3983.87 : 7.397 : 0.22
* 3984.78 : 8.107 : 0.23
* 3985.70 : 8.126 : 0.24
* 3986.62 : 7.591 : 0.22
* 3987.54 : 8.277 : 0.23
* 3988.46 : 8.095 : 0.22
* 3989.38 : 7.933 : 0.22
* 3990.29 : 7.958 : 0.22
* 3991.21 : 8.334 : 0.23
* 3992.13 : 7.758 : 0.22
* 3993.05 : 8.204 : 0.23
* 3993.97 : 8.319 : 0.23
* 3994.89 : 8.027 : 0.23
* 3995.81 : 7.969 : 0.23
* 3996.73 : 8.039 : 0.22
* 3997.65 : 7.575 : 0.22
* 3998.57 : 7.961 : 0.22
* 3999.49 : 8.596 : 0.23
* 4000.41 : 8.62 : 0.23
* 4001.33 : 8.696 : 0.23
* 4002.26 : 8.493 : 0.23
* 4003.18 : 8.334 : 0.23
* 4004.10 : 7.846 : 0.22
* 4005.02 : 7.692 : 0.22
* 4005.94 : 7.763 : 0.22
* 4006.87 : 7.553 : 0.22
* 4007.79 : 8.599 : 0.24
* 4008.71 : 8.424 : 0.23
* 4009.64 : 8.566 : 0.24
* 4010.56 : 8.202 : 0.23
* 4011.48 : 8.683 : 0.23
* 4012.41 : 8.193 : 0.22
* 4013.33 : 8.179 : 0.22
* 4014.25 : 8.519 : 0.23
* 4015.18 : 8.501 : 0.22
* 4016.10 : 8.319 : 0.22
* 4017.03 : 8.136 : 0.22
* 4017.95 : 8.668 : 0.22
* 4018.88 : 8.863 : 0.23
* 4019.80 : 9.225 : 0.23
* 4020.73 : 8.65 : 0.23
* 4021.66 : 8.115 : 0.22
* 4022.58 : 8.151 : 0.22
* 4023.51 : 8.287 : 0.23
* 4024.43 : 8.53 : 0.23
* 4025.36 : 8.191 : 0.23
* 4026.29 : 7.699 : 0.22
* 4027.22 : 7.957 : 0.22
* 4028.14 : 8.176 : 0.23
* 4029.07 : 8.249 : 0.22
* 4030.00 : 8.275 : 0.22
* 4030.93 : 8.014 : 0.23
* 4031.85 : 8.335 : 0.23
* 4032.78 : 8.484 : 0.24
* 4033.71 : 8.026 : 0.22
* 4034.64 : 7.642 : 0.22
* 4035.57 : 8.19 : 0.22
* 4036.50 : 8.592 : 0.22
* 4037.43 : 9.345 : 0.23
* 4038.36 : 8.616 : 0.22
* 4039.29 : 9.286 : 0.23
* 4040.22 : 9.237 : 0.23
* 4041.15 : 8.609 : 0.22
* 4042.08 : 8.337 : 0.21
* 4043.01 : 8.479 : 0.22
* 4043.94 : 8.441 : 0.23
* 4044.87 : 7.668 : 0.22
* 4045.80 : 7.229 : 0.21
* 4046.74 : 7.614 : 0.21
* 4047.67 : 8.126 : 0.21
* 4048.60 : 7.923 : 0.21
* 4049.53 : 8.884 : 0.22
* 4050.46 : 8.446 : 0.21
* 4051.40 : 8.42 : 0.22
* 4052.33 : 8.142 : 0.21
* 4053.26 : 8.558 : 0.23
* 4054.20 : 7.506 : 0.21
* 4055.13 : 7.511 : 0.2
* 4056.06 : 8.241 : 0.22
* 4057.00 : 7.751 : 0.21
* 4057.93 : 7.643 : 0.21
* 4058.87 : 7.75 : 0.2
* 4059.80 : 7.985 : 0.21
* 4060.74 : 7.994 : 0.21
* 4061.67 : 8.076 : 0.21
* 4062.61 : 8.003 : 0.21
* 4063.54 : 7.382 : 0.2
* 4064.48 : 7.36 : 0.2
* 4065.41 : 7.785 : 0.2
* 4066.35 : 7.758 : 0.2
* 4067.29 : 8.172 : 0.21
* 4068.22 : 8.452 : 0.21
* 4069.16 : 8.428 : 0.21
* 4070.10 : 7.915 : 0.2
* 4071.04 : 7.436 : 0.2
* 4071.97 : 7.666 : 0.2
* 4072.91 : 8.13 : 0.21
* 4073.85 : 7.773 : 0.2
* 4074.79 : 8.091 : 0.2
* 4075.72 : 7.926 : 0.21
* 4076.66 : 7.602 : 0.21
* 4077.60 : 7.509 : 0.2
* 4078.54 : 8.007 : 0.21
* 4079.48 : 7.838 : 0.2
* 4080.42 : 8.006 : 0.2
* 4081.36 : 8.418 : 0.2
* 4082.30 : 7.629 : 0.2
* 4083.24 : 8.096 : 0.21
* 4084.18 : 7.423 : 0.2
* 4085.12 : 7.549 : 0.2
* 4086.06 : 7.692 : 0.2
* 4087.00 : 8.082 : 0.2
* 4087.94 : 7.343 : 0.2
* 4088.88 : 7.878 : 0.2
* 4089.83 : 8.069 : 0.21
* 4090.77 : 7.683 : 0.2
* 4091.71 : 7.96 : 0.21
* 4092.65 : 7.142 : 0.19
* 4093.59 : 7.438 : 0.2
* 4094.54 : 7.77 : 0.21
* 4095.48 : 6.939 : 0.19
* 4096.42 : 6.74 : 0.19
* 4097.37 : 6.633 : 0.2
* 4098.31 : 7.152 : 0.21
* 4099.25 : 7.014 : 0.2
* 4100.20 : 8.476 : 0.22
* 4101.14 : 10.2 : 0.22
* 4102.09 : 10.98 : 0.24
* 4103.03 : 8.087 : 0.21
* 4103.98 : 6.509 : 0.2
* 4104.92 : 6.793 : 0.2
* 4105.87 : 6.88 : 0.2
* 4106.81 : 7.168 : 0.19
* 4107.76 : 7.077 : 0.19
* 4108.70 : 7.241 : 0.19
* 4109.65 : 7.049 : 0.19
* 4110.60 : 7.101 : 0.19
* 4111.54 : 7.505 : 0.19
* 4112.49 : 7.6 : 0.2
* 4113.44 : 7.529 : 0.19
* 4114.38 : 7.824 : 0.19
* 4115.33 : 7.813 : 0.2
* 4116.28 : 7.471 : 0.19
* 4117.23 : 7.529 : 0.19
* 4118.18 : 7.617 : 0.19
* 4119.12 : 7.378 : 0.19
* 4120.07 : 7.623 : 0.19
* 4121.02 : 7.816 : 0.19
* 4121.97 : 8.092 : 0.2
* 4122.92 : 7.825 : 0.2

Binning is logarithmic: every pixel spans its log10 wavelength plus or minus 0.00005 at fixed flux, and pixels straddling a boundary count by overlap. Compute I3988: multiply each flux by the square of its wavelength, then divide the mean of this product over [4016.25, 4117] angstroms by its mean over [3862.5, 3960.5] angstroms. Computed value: 1.21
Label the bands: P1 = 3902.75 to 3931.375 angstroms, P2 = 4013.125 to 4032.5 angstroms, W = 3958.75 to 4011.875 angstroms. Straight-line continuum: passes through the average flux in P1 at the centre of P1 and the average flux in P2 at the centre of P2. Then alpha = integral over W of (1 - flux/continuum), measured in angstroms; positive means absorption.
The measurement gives 5.4 angstroms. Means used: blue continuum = 7.45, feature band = 7.23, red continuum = 8.34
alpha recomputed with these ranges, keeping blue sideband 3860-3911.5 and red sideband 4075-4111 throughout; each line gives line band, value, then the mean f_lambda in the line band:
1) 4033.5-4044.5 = -1.43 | 8.57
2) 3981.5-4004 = -1.53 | 8.03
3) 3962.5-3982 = 3.78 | 6.03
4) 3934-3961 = 1.84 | 6.94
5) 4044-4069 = -1.12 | 7.95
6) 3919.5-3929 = 0.52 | 7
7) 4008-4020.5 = -1.59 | 8.5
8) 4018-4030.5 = -1.30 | 8.34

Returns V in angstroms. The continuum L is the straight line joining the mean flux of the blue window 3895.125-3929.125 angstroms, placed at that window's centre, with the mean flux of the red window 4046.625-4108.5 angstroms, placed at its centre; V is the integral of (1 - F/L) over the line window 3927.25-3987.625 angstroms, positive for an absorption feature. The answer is 8.8 angstroms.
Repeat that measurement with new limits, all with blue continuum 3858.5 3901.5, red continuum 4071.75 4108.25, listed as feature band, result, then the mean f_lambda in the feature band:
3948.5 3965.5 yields 1.3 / 6.83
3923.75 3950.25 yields 3.0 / 6.49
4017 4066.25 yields -3.9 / 8.2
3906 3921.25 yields -1.3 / 7.9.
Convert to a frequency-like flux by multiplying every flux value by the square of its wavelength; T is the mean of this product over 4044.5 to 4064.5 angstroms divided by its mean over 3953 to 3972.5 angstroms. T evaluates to 1.32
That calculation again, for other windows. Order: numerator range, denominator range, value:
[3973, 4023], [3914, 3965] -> 1.20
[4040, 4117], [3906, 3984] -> 1.23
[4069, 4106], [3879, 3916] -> 1.17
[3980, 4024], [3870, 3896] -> 1.27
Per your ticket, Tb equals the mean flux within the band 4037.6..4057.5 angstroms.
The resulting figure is 8.26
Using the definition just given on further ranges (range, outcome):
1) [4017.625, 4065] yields 8.21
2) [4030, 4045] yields 8.47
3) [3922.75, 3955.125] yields 6.63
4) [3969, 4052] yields 7.96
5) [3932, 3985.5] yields 6.56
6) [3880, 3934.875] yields 7.06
